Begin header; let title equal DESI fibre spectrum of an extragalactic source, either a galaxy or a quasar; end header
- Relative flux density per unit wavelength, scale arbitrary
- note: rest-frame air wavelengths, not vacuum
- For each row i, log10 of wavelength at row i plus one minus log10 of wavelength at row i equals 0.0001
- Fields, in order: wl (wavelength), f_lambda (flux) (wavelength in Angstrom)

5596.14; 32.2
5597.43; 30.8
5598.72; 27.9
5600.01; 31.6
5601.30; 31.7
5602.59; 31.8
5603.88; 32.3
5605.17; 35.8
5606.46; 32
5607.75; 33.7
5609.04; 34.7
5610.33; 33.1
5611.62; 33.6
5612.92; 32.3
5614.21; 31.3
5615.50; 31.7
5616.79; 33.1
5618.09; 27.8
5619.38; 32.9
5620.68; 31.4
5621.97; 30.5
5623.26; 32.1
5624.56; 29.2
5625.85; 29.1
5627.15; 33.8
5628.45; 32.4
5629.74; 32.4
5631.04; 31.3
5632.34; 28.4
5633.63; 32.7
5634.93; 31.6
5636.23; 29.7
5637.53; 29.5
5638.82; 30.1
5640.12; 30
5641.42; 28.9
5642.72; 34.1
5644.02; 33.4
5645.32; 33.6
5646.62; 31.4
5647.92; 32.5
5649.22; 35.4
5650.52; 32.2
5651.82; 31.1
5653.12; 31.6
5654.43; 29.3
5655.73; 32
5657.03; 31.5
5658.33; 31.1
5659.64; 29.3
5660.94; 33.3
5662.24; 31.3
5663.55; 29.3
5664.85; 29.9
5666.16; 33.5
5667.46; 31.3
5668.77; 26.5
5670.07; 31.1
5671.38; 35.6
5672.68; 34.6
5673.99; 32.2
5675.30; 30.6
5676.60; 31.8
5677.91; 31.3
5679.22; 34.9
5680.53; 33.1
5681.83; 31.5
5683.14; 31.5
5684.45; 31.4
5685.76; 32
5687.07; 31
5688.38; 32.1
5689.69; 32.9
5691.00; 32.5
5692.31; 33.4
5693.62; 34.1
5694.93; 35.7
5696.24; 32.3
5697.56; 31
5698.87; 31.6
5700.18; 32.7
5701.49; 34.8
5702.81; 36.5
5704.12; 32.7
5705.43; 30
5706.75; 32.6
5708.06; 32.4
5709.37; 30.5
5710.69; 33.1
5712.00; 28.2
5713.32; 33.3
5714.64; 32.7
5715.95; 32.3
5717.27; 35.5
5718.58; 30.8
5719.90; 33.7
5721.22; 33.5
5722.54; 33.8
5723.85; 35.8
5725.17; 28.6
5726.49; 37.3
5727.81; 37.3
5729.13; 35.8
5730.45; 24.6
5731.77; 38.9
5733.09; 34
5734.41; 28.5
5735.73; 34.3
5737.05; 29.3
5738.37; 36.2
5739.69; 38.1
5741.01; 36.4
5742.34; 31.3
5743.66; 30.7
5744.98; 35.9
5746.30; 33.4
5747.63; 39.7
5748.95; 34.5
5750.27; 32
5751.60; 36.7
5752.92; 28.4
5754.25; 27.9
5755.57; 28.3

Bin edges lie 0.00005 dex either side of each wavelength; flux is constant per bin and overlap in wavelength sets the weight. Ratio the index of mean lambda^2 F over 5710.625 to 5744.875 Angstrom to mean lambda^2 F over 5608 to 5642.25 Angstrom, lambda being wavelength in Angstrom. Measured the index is 1.10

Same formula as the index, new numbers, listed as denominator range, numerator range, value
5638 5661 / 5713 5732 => 1.08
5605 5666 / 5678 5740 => 1.07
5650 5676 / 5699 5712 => 1.05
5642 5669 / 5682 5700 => 1.04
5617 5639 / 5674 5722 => 1.08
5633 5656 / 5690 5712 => 1.06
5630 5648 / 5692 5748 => 1.10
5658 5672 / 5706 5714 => 1.03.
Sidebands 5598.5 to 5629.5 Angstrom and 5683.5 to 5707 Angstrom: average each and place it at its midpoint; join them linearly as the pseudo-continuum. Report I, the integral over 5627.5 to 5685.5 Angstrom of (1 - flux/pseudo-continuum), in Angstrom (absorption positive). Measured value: 1.3 Angstrom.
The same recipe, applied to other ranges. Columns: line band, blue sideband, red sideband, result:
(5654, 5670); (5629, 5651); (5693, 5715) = 0.6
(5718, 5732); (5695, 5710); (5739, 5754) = -0.1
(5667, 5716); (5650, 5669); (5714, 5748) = -0.2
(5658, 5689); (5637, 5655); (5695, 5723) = 0.4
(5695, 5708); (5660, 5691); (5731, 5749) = 0.0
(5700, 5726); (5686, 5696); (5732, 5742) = 0.6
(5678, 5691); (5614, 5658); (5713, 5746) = 0.1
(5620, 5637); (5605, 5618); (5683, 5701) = 0.8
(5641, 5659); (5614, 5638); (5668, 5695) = -0.2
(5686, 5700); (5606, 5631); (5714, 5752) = 0.2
